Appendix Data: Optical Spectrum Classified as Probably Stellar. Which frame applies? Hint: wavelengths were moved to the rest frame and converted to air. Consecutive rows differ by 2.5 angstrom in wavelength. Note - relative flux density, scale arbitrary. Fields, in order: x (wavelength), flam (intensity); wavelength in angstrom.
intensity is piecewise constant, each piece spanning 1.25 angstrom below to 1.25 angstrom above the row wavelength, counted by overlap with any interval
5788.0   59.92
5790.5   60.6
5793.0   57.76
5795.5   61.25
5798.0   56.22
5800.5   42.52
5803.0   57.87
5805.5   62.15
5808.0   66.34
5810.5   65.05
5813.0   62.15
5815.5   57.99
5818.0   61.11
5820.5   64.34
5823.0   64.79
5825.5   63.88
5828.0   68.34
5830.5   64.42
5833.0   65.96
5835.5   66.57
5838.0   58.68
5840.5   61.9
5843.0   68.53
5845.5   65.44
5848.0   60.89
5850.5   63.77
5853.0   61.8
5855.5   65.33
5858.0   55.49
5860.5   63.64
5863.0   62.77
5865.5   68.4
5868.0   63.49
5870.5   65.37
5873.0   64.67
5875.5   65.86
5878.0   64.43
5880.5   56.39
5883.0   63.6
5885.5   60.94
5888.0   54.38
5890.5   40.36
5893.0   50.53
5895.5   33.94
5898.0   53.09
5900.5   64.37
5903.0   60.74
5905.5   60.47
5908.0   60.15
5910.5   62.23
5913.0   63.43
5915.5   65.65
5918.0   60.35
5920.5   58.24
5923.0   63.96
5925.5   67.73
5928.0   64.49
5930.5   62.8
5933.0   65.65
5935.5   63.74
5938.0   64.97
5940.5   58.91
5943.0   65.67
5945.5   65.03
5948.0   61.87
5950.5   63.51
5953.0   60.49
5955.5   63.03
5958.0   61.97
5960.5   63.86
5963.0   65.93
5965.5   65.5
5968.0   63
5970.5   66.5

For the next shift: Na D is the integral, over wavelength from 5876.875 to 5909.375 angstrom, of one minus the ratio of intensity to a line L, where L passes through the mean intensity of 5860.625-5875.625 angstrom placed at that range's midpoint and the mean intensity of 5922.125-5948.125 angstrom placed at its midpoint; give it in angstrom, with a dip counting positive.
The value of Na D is 4.5 angstrom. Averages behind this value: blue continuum 64.9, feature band 55.6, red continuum 64.2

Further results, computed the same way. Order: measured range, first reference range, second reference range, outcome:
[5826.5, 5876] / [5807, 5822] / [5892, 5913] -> -3.3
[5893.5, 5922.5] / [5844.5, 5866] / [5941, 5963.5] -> 2.2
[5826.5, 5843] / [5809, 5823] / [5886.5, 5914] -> -1.1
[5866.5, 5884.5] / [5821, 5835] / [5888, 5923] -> -1.0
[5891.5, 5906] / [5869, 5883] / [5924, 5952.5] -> 2.3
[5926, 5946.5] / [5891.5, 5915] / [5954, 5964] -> -1.1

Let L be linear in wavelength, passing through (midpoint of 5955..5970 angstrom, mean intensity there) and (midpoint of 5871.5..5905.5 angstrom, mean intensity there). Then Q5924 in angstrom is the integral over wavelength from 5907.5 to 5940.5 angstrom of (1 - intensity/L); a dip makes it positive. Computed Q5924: -1.7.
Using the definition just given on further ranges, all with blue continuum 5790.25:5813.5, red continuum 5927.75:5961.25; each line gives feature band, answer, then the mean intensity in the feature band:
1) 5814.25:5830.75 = -1.1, 63.5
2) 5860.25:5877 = -1.1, 65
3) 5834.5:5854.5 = -1.0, 63.4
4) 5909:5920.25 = 0.0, 62.4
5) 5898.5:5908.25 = 0.2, 60.9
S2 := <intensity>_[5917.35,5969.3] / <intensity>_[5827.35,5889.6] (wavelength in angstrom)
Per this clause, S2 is 1.01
